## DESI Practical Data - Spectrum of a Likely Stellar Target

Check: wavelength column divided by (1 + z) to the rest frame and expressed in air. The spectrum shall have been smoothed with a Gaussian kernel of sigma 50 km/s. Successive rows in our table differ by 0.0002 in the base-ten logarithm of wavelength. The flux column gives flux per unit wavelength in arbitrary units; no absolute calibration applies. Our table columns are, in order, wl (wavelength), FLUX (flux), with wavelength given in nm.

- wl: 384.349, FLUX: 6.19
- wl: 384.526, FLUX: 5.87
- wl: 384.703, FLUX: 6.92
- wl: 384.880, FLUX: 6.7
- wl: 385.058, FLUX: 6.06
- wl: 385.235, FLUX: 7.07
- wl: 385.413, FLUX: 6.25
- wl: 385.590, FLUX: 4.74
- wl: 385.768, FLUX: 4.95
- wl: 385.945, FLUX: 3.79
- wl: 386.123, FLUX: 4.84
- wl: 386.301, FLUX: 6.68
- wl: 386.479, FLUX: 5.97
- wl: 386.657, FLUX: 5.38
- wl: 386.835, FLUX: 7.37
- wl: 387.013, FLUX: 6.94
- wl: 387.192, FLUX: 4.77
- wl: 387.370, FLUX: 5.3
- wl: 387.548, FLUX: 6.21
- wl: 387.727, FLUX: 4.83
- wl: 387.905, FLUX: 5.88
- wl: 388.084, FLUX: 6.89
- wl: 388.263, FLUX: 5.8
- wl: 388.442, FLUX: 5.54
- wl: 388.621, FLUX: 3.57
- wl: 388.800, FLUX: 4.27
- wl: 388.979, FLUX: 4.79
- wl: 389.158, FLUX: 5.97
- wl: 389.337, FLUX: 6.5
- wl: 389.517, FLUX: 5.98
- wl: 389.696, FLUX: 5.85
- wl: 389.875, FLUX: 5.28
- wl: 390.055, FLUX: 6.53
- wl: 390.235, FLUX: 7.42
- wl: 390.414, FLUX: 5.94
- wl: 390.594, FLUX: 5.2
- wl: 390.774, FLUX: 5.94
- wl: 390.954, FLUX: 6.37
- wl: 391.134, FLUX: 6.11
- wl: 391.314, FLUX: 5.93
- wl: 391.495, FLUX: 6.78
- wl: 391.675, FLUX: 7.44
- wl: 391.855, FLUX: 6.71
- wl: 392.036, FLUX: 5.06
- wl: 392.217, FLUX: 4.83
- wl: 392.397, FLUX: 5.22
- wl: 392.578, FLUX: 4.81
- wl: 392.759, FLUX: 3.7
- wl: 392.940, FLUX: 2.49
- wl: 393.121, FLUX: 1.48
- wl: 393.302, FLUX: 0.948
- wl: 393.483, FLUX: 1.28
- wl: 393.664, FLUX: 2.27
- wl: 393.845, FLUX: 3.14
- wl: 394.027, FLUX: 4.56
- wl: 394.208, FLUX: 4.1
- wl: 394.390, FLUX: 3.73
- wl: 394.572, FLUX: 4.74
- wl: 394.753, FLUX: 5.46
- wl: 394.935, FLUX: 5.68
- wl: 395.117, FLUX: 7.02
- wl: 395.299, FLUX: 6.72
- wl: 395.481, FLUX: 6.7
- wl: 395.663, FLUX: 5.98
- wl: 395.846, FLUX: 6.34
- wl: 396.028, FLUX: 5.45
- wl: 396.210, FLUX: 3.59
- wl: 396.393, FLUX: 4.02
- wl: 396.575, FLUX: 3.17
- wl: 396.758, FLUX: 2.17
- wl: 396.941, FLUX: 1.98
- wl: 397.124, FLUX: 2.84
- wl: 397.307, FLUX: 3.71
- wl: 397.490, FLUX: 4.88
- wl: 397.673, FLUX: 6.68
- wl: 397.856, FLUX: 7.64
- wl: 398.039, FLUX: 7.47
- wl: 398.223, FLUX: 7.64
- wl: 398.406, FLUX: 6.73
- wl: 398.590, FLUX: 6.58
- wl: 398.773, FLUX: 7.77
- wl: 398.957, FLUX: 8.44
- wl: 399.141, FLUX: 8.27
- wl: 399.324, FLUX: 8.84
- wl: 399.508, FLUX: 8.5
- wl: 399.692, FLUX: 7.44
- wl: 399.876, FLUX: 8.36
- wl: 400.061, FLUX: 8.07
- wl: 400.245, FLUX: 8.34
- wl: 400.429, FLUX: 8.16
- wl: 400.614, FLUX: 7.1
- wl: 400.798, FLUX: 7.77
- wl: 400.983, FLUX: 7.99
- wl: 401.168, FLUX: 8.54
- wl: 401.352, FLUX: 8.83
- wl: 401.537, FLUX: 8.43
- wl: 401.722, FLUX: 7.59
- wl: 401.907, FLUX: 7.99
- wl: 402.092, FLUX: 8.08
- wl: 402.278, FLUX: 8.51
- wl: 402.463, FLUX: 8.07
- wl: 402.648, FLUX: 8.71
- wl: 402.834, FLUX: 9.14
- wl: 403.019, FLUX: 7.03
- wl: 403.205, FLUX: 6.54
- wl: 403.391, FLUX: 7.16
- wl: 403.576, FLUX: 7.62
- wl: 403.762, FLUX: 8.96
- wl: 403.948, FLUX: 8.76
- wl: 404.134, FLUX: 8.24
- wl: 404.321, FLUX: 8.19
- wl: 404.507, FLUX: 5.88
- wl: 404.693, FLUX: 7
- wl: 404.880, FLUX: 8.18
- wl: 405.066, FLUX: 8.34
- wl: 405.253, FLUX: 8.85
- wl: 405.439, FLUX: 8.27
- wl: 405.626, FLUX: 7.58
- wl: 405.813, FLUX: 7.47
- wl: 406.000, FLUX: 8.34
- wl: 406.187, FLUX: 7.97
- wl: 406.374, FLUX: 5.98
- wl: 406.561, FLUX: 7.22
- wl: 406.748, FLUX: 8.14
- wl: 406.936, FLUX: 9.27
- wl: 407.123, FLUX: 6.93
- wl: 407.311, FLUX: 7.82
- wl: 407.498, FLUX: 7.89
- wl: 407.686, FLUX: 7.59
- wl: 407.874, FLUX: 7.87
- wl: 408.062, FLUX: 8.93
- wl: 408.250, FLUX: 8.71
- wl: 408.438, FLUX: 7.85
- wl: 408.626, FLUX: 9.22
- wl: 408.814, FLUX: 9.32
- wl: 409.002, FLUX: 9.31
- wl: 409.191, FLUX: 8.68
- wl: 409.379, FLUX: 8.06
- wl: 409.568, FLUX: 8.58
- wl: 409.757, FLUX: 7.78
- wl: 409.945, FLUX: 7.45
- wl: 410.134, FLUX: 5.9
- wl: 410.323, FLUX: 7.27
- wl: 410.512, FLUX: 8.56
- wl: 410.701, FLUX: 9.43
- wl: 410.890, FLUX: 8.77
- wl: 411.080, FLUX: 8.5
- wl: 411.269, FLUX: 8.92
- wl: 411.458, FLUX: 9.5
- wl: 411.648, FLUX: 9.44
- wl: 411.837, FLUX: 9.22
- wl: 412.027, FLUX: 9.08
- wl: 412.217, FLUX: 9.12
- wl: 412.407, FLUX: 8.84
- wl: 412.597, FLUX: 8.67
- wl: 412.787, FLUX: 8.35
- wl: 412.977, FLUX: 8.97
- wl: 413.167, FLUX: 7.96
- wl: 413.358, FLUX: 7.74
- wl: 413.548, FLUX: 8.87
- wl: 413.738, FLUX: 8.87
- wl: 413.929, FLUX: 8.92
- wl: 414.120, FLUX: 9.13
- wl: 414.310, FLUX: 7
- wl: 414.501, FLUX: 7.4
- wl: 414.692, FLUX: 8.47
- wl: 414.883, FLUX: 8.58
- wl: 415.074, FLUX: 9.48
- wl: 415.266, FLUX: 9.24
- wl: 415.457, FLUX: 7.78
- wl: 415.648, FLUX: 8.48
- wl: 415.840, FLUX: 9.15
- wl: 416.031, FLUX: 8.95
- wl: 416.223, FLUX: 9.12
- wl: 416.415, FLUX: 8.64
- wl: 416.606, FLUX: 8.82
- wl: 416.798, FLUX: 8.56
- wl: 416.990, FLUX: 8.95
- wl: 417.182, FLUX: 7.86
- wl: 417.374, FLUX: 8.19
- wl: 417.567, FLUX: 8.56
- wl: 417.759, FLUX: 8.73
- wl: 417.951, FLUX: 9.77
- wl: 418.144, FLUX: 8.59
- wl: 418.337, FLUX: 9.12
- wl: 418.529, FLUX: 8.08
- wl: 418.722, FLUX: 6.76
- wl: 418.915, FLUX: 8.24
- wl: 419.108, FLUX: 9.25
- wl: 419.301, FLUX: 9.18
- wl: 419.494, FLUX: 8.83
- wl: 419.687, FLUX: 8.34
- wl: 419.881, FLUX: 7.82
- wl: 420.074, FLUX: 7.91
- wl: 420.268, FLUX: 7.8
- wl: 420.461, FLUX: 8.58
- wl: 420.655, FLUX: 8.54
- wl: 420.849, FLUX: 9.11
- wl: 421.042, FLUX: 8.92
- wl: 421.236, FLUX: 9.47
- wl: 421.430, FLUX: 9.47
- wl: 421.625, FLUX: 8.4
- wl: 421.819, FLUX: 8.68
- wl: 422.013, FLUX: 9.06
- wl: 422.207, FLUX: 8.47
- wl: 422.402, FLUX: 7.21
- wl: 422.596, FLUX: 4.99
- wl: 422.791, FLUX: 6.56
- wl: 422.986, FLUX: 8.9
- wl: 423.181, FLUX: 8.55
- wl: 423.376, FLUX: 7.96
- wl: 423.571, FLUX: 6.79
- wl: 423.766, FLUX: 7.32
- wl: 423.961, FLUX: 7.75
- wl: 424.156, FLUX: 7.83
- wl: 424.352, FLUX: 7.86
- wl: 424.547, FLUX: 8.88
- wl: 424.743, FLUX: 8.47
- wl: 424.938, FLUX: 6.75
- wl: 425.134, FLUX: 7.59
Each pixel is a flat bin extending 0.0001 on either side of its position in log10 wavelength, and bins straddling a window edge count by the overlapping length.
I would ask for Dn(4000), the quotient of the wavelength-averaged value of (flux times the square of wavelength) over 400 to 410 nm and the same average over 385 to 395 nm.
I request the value 1.67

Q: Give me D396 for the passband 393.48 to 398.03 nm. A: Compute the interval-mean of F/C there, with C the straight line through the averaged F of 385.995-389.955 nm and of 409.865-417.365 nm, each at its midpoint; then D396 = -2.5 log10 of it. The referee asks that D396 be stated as 0.37 mag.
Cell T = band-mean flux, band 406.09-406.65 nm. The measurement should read 7.07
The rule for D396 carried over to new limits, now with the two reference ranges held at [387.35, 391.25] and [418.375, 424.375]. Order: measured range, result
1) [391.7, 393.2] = 0.321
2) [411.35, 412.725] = -0.217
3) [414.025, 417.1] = -0.118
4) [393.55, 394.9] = 0.456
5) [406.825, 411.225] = -0.144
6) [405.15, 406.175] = -0.161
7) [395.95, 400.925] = 0.015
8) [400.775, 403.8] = -0.195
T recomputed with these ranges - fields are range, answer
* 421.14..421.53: 9.44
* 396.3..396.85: 3.12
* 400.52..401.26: 7.85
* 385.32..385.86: 5.32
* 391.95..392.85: 4.72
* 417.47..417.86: 8.66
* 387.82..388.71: 5.53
